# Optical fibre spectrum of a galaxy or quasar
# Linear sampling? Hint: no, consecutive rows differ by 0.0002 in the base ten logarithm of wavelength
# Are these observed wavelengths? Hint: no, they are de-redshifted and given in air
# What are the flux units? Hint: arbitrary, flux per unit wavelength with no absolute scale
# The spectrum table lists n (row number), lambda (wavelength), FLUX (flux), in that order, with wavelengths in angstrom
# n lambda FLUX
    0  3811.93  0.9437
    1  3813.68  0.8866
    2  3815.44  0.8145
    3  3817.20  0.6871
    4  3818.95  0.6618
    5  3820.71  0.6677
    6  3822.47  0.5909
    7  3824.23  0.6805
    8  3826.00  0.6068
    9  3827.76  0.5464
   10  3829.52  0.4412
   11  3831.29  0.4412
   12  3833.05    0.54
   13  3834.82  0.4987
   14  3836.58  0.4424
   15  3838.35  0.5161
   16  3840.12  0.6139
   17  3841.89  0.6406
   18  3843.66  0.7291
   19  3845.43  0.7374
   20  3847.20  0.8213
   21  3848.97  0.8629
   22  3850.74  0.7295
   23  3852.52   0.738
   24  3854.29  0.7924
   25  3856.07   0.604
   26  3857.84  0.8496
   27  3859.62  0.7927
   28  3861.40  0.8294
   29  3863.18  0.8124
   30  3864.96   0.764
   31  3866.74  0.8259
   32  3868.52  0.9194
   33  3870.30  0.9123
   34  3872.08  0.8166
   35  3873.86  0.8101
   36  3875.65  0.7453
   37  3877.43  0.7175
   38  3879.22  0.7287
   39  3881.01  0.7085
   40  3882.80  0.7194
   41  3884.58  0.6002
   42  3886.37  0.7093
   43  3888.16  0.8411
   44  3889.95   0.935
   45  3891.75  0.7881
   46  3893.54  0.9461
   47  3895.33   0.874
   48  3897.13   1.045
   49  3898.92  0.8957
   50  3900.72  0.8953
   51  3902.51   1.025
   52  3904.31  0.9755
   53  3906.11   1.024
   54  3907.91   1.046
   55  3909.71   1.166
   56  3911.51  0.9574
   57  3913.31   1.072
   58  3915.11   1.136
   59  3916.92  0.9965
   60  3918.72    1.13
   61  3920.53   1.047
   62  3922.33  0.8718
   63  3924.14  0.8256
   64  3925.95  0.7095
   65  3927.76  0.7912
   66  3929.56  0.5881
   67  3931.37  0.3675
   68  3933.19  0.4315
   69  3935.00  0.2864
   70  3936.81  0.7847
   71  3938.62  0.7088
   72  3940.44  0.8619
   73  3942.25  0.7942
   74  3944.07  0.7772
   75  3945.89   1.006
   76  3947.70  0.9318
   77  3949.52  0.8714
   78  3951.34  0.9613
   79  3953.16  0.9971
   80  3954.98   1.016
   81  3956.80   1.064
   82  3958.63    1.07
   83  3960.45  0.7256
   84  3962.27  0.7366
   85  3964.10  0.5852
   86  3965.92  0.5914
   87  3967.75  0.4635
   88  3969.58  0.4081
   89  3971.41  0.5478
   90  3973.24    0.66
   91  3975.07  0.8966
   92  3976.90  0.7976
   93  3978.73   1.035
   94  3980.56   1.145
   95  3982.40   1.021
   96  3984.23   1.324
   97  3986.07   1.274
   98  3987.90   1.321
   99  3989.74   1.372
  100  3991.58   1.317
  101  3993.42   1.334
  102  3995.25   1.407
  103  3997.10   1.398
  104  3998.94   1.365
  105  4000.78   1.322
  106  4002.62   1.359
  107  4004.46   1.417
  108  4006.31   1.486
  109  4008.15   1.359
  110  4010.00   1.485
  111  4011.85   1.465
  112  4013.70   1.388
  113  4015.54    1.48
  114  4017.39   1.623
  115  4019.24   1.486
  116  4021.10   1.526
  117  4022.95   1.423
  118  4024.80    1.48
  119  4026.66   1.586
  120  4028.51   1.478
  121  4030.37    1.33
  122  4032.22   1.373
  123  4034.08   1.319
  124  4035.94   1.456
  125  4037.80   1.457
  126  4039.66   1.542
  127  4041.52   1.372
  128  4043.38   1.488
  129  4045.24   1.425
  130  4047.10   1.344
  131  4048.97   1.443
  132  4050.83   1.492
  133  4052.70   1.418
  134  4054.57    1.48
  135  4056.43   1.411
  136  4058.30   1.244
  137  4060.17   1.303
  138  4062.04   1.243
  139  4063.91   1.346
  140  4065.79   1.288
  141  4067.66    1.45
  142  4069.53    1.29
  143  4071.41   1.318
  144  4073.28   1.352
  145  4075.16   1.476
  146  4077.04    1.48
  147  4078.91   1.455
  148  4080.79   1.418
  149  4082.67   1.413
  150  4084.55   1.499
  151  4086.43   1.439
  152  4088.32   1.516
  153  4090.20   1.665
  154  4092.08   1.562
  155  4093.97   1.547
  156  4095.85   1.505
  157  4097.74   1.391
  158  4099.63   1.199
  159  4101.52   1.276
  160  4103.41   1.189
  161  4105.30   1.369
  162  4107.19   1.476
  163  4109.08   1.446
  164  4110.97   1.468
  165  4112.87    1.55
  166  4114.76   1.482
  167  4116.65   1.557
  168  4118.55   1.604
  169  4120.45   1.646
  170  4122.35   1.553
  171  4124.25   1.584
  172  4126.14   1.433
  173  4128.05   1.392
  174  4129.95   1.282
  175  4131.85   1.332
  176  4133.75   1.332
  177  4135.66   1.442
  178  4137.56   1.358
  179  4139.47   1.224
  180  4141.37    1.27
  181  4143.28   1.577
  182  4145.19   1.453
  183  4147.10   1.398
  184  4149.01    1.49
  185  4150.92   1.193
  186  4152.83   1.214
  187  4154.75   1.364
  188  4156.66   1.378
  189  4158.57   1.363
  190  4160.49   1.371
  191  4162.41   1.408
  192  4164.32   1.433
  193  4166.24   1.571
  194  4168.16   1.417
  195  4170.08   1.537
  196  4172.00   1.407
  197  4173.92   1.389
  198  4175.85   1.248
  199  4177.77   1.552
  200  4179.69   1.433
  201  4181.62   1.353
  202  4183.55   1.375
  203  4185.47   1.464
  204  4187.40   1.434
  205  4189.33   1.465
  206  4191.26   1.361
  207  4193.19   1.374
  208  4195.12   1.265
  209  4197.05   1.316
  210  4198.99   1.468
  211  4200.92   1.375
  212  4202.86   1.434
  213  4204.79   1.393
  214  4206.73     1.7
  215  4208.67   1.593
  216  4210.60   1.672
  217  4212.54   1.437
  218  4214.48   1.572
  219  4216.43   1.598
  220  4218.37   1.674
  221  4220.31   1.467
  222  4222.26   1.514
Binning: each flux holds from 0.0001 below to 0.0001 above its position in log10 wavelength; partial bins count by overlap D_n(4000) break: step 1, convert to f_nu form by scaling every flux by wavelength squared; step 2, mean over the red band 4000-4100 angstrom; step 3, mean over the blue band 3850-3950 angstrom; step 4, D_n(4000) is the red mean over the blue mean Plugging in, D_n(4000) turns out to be 1.9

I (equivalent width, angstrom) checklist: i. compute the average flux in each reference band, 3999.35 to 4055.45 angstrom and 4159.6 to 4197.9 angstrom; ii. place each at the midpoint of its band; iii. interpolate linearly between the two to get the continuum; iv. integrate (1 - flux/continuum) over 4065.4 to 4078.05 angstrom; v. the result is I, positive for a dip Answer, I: 0.4 angstrom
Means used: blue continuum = 1.44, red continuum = 1.41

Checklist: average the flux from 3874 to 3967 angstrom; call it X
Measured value 0.844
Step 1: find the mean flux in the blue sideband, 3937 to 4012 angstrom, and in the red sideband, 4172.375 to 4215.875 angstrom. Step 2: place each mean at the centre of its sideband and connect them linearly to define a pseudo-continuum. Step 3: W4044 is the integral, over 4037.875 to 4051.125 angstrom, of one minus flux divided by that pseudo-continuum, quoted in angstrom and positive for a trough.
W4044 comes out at -3.16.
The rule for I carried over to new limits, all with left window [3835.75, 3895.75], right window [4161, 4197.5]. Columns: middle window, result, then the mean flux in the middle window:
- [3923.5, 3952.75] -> 5.71 angstrom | 0.735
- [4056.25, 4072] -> -1.94 angstrom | 1.32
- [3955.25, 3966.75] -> 1.77 angstrom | 0.809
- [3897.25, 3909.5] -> -2.23 angstrom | 0.992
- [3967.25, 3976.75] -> 3.53 angstrom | 0.617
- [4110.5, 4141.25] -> -3.50 angstrom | 1.45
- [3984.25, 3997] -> -4.00 angstrom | 1.34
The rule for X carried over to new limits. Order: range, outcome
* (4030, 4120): 1.42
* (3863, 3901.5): 0.819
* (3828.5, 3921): 0.811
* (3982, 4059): 1.41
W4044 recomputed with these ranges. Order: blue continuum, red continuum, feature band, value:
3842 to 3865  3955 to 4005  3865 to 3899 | 0.6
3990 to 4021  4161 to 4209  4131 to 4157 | 1.2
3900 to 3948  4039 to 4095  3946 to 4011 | 1.5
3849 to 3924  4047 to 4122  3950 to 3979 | 8.2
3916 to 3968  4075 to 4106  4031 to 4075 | -4.0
